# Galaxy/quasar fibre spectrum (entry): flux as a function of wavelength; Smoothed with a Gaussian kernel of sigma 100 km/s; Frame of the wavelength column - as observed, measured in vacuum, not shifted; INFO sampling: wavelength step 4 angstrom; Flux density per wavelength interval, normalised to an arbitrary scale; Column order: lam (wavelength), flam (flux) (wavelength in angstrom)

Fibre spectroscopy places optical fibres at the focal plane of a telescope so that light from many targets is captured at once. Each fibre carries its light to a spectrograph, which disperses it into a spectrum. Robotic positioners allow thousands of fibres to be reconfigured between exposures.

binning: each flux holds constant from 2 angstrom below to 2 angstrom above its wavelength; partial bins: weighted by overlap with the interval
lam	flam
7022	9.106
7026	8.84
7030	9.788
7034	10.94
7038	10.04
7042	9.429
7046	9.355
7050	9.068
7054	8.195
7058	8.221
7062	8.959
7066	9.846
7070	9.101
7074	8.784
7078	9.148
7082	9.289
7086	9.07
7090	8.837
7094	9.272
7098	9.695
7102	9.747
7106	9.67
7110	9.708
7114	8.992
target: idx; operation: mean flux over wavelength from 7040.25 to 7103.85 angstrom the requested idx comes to 9.12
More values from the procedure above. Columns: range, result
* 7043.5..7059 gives 8.76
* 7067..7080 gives 9.08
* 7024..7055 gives 9.5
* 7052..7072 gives 8.86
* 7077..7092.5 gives 9.09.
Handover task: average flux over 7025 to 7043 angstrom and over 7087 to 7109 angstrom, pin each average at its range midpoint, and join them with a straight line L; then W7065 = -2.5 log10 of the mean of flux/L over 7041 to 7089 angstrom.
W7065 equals 0.07 mag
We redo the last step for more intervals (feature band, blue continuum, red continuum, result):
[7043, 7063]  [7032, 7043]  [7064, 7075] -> 0.11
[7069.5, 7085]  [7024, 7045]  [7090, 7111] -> 0.06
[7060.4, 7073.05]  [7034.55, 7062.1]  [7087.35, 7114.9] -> 0.00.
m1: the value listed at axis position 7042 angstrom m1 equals 9.429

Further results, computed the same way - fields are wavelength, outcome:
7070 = 9.101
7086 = 9.07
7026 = 8.84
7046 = 9.355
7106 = 9.67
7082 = 9.289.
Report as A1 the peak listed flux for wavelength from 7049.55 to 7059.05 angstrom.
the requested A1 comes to 9.068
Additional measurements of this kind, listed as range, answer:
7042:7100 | 9.846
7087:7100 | 9.695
